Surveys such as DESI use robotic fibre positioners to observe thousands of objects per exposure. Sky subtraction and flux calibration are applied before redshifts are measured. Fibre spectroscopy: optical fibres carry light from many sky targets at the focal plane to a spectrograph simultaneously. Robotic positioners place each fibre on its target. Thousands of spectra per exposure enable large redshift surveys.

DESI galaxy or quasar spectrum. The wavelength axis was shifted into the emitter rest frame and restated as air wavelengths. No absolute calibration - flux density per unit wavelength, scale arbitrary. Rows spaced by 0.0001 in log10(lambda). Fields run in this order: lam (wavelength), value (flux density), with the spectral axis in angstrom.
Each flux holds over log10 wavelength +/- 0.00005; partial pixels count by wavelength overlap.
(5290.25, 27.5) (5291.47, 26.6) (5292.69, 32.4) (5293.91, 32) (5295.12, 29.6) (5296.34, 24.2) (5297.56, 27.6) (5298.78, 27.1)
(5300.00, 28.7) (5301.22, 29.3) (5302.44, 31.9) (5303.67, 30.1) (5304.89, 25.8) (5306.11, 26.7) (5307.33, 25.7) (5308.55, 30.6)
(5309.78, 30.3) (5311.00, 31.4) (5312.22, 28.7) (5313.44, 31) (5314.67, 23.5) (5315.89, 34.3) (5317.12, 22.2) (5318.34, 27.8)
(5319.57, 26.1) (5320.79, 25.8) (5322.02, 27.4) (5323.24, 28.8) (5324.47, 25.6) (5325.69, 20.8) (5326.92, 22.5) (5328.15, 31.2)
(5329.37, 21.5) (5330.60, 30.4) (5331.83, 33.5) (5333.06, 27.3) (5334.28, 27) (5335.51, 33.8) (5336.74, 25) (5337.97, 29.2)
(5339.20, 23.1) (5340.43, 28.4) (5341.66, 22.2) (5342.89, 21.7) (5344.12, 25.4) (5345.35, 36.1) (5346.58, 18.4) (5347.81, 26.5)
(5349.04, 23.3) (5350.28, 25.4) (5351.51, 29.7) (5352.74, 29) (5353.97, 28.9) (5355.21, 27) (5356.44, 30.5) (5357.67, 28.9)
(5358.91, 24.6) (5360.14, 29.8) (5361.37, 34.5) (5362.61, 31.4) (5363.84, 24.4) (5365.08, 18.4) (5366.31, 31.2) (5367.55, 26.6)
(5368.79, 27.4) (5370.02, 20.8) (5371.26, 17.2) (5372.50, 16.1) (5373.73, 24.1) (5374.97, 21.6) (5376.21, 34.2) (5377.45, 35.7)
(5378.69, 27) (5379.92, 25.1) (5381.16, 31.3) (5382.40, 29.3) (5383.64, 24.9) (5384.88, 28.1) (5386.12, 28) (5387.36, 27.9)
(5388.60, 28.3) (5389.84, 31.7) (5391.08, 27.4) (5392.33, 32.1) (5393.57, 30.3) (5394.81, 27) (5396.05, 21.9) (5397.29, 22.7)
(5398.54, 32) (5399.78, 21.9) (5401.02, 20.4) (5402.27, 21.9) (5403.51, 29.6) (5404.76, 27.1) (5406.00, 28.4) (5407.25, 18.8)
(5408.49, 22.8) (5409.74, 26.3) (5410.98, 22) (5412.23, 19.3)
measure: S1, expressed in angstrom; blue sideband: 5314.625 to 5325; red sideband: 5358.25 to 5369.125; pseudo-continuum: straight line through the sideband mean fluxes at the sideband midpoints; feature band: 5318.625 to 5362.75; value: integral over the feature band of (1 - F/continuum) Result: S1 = 0.1 angstrom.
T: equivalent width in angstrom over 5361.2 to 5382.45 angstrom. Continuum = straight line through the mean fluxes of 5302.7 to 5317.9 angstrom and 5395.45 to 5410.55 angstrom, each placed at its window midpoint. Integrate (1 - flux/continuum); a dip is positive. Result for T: -0.4 angstrom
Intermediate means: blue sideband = 28.4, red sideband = 24.5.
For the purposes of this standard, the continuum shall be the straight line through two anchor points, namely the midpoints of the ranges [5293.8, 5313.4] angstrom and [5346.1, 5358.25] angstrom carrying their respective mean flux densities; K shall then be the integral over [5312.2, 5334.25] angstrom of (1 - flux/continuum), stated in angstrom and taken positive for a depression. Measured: 0.7 angstrom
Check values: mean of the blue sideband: 28.7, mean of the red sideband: 26.9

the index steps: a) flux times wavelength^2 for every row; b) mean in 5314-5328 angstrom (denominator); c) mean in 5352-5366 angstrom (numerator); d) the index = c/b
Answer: 1.09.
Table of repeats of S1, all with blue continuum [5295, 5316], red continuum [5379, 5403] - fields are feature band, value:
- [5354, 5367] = -0.3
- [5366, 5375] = 1.5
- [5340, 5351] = 1.0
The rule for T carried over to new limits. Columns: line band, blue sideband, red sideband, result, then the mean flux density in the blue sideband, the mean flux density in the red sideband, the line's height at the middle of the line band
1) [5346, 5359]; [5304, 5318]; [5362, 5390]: 0.21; 28.2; 26.5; 27.1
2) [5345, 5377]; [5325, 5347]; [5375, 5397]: 1.40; 26.6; 28.6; 27.6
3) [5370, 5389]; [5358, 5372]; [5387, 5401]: 0.19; 26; 27.3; 26.6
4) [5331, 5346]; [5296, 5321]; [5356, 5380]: -0.25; 28.1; 26.5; 27.3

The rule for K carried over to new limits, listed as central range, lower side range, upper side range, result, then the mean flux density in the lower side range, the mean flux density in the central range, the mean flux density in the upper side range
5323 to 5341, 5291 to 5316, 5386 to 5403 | 0.63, 28.8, 27.2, 26.7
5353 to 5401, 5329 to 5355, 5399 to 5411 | -3.12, 27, 27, 24.1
